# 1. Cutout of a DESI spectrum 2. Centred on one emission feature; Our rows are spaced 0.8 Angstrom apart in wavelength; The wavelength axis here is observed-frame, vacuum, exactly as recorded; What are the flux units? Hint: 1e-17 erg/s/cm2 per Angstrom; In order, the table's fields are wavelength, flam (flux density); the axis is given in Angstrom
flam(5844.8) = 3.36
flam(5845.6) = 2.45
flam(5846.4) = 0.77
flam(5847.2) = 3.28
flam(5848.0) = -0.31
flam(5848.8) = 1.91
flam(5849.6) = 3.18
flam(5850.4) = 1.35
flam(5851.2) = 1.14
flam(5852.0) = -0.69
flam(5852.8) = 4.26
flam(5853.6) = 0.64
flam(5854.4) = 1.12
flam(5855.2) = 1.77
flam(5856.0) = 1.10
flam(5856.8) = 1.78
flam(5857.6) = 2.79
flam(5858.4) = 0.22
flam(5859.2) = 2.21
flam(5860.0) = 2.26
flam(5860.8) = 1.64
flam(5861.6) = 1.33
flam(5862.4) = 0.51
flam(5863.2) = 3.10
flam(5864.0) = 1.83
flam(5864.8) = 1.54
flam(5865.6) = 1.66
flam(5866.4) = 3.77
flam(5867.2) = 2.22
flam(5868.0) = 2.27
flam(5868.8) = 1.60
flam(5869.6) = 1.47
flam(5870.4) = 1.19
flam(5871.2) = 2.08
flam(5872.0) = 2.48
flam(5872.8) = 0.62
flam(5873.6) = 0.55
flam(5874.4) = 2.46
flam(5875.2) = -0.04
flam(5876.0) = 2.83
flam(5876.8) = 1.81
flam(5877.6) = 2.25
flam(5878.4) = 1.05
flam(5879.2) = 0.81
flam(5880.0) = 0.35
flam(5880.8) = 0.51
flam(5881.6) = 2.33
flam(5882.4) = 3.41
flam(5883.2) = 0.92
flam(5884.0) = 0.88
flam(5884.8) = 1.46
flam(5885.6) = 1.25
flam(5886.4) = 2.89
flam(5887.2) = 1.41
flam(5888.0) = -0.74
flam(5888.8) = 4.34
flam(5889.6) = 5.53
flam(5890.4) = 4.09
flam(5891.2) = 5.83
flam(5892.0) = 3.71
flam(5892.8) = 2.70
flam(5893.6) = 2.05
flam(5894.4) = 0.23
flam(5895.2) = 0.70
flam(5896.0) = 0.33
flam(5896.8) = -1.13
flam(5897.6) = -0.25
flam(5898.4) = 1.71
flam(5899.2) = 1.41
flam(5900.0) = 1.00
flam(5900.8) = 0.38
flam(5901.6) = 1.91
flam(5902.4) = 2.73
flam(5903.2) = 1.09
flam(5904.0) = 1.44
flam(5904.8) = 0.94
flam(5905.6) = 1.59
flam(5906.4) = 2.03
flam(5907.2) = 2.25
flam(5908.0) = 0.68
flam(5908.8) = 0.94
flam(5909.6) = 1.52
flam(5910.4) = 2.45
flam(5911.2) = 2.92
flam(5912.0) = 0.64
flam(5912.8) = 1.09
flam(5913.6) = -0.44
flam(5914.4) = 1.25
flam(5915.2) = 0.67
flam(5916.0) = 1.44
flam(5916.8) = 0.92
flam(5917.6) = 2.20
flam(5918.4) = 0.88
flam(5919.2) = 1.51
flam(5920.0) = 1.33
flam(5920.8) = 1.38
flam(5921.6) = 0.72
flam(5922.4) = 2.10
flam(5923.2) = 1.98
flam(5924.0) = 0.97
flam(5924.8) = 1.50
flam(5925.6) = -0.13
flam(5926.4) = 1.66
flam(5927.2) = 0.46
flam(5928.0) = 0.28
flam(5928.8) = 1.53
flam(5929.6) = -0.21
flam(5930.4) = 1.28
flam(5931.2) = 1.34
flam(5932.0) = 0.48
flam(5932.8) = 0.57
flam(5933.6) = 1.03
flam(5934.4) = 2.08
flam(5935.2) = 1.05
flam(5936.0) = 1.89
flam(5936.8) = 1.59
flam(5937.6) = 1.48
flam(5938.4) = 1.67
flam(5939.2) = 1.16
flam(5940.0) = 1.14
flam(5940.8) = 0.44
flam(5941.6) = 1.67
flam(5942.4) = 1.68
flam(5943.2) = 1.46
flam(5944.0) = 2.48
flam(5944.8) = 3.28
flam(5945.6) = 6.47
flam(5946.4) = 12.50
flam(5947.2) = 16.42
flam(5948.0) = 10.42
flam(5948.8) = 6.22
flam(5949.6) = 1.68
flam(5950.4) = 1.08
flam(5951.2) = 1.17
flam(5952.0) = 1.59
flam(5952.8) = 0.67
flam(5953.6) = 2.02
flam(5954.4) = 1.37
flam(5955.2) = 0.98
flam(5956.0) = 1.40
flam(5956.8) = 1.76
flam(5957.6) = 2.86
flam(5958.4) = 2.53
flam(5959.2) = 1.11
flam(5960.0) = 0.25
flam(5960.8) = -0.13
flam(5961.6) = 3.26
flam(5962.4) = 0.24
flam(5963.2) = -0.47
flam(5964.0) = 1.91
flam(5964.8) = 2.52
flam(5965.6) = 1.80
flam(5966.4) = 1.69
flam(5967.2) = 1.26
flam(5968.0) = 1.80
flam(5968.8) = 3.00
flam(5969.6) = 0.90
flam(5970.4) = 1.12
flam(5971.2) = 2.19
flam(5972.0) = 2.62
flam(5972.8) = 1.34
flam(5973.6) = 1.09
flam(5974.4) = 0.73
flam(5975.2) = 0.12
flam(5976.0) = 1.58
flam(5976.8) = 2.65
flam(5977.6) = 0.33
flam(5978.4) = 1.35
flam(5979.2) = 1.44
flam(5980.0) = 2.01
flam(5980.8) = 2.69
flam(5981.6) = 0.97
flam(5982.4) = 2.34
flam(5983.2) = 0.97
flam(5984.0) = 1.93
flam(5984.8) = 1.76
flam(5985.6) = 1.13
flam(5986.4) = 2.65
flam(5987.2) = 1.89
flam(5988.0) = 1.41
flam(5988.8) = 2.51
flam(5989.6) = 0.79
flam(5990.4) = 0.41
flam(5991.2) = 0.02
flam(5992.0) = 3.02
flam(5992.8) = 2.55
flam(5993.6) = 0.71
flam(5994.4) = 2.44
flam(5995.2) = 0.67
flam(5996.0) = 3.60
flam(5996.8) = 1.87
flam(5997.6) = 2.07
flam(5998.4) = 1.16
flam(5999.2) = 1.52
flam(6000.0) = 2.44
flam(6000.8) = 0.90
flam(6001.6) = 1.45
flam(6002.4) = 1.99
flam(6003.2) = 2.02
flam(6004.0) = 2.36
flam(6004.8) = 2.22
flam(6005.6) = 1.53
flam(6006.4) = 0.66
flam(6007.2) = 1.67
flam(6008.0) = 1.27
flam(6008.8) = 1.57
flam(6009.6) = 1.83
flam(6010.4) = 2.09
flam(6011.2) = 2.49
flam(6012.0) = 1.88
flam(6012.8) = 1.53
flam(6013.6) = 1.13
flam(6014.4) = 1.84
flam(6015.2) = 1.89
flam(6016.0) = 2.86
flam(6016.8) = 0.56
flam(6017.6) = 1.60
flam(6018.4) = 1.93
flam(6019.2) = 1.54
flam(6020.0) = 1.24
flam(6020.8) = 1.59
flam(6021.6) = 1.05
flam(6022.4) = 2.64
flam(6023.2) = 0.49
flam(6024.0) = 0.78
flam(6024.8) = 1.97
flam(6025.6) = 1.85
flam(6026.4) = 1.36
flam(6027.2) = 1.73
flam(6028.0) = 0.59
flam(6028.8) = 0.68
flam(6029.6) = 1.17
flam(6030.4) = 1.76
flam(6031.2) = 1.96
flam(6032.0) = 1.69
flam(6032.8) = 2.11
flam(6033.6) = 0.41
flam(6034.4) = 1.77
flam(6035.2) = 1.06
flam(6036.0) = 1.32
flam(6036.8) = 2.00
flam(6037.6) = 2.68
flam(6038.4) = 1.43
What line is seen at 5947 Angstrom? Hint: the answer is [O III] 5007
